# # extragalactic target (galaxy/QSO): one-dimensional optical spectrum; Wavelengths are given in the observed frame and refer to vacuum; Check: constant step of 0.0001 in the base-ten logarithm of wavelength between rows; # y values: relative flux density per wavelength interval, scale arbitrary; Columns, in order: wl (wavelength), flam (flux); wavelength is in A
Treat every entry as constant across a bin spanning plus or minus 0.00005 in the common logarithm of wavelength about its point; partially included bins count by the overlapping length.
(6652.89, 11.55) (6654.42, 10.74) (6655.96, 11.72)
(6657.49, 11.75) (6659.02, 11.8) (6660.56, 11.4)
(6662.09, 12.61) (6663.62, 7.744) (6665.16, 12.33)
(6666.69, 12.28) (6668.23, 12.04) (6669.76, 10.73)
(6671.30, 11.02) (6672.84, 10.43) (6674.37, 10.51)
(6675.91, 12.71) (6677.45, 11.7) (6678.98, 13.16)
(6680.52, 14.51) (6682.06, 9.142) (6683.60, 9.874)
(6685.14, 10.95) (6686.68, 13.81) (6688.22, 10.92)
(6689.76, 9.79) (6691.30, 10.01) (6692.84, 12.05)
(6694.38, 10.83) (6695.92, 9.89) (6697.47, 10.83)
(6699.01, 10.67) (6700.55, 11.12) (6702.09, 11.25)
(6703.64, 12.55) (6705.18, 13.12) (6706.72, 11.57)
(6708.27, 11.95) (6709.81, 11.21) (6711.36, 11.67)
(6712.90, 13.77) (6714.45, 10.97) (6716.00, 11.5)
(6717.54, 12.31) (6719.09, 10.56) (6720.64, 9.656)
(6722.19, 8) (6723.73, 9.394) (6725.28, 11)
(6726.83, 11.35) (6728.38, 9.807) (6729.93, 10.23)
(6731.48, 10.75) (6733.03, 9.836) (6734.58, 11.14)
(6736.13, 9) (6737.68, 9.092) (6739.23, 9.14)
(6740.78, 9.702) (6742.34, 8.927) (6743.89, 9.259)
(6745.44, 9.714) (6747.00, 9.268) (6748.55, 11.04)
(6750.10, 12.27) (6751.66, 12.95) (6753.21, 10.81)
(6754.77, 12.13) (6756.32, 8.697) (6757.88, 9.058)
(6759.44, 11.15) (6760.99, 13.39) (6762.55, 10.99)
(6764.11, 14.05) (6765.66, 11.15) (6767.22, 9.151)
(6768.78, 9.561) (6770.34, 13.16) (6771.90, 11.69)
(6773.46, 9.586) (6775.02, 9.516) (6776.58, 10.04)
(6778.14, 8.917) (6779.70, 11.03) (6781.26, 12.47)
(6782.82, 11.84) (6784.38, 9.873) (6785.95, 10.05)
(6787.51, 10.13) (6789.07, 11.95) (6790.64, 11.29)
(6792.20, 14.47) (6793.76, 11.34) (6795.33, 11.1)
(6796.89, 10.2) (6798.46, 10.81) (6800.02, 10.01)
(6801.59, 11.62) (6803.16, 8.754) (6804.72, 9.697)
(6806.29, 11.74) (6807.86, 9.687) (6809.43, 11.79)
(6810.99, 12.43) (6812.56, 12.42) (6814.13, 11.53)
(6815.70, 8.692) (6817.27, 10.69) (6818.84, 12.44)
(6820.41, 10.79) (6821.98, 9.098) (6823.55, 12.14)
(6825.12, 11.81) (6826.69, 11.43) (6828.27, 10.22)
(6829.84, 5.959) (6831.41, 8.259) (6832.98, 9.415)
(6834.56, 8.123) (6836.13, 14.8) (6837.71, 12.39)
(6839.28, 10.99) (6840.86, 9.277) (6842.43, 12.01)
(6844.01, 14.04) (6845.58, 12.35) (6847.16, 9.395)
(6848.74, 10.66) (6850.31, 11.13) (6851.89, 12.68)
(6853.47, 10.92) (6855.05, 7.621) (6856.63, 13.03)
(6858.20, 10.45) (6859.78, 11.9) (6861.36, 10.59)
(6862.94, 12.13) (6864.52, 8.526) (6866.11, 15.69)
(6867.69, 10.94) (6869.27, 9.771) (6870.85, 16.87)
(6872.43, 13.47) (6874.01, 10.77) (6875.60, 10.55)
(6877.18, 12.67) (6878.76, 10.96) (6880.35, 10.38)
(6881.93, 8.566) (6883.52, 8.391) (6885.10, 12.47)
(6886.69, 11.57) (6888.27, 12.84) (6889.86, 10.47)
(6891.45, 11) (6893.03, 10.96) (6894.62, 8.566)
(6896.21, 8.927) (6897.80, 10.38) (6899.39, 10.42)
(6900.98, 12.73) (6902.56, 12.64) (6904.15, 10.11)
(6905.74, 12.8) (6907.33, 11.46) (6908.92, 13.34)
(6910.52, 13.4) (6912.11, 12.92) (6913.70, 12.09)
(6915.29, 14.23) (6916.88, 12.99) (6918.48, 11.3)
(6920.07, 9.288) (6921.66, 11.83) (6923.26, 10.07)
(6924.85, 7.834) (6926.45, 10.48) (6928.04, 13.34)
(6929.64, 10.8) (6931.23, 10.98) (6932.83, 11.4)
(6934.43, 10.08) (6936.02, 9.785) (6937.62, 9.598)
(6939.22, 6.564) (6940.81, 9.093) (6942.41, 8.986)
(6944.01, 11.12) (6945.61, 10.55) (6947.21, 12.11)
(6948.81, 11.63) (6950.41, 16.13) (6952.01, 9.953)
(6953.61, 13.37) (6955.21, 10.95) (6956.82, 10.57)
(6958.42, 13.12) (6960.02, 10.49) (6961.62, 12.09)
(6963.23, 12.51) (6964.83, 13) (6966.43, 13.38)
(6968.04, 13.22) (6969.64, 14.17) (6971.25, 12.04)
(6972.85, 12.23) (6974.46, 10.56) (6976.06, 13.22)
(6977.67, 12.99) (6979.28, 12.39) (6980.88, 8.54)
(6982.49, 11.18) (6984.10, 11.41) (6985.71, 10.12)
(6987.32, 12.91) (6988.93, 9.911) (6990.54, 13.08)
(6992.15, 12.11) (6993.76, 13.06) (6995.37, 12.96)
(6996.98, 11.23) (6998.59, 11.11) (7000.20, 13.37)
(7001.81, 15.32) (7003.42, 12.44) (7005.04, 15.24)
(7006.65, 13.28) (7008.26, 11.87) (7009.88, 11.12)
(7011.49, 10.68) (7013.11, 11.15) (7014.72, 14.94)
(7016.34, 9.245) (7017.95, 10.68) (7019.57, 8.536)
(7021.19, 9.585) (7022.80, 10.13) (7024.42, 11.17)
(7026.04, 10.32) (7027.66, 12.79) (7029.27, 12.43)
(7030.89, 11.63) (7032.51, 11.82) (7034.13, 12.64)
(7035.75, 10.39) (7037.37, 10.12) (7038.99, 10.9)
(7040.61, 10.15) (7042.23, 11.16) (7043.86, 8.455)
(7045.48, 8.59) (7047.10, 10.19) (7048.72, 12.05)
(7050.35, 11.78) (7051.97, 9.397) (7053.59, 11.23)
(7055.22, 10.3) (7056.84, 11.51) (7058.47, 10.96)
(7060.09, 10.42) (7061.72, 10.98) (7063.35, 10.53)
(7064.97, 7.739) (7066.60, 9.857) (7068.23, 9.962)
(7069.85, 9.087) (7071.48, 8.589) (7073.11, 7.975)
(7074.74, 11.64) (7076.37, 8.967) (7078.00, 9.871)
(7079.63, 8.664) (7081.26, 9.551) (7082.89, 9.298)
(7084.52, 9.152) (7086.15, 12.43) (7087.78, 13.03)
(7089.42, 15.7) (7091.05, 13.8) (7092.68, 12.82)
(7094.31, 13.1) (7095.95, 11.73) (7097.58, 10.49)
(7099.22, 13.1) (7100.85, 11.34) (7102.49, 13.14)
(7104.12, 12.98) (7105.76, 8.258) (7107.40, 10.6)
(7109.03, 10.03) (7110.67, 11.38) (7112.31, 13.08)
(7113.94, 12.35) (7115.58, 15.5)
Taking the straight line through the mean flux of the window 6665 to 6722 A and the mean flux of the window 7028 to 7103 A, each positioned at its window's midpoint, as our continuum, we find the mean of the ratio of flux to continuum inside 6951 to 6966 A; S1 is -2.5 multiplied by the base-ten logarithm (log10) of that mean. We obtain -0.08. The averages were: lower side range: 11.4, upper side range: 10.8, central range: 11.9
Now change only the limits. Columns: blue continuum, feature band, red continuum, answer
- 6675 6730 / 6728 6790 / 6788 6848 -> 0.05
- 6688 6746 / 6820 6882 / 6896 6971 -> 0.01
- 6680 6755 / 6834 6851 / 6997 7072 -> -0.05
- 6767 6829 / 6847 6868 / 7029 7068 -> -0.03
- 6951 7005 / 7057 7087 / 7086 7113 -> 0.23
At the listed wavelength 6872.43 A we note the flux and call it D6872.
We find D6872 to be 13.47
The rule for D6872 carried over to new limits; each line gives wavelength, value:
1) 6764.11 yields 14.05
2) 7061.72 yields 10.98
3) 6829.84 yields 5.959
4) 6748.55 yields 11.04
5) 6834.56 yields 8.123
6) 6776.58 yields 10.04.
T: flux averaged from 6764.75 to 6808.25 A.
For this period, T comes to 10.8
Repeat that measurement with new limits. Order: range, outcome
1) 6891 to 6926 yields 11.3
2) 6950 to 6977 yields 12.4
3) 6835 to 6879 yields 11.6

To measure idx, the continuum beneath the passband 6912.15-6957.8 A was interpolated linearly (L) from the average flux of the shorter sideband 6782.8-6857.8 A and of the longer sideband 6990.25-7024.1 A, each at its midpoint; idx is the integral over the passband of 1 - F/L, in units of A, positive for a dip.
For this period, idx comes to 2.0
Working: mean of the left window 10.9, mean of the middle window 11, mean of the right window 11.9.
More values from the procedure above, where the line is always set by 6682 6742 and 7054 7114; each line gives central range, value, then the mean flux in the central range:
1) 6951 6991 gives -3.80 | 11.9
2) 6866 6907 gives -1.61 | 11.3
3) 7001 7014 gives -2.11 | 12.7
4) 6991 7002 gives -1.74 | 12.6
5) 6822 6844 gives 0.46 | 10.6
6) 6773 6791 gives 0.42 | 10.6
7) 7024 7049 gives 0.00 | 10.9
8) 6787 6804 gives -0.40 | 11.1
